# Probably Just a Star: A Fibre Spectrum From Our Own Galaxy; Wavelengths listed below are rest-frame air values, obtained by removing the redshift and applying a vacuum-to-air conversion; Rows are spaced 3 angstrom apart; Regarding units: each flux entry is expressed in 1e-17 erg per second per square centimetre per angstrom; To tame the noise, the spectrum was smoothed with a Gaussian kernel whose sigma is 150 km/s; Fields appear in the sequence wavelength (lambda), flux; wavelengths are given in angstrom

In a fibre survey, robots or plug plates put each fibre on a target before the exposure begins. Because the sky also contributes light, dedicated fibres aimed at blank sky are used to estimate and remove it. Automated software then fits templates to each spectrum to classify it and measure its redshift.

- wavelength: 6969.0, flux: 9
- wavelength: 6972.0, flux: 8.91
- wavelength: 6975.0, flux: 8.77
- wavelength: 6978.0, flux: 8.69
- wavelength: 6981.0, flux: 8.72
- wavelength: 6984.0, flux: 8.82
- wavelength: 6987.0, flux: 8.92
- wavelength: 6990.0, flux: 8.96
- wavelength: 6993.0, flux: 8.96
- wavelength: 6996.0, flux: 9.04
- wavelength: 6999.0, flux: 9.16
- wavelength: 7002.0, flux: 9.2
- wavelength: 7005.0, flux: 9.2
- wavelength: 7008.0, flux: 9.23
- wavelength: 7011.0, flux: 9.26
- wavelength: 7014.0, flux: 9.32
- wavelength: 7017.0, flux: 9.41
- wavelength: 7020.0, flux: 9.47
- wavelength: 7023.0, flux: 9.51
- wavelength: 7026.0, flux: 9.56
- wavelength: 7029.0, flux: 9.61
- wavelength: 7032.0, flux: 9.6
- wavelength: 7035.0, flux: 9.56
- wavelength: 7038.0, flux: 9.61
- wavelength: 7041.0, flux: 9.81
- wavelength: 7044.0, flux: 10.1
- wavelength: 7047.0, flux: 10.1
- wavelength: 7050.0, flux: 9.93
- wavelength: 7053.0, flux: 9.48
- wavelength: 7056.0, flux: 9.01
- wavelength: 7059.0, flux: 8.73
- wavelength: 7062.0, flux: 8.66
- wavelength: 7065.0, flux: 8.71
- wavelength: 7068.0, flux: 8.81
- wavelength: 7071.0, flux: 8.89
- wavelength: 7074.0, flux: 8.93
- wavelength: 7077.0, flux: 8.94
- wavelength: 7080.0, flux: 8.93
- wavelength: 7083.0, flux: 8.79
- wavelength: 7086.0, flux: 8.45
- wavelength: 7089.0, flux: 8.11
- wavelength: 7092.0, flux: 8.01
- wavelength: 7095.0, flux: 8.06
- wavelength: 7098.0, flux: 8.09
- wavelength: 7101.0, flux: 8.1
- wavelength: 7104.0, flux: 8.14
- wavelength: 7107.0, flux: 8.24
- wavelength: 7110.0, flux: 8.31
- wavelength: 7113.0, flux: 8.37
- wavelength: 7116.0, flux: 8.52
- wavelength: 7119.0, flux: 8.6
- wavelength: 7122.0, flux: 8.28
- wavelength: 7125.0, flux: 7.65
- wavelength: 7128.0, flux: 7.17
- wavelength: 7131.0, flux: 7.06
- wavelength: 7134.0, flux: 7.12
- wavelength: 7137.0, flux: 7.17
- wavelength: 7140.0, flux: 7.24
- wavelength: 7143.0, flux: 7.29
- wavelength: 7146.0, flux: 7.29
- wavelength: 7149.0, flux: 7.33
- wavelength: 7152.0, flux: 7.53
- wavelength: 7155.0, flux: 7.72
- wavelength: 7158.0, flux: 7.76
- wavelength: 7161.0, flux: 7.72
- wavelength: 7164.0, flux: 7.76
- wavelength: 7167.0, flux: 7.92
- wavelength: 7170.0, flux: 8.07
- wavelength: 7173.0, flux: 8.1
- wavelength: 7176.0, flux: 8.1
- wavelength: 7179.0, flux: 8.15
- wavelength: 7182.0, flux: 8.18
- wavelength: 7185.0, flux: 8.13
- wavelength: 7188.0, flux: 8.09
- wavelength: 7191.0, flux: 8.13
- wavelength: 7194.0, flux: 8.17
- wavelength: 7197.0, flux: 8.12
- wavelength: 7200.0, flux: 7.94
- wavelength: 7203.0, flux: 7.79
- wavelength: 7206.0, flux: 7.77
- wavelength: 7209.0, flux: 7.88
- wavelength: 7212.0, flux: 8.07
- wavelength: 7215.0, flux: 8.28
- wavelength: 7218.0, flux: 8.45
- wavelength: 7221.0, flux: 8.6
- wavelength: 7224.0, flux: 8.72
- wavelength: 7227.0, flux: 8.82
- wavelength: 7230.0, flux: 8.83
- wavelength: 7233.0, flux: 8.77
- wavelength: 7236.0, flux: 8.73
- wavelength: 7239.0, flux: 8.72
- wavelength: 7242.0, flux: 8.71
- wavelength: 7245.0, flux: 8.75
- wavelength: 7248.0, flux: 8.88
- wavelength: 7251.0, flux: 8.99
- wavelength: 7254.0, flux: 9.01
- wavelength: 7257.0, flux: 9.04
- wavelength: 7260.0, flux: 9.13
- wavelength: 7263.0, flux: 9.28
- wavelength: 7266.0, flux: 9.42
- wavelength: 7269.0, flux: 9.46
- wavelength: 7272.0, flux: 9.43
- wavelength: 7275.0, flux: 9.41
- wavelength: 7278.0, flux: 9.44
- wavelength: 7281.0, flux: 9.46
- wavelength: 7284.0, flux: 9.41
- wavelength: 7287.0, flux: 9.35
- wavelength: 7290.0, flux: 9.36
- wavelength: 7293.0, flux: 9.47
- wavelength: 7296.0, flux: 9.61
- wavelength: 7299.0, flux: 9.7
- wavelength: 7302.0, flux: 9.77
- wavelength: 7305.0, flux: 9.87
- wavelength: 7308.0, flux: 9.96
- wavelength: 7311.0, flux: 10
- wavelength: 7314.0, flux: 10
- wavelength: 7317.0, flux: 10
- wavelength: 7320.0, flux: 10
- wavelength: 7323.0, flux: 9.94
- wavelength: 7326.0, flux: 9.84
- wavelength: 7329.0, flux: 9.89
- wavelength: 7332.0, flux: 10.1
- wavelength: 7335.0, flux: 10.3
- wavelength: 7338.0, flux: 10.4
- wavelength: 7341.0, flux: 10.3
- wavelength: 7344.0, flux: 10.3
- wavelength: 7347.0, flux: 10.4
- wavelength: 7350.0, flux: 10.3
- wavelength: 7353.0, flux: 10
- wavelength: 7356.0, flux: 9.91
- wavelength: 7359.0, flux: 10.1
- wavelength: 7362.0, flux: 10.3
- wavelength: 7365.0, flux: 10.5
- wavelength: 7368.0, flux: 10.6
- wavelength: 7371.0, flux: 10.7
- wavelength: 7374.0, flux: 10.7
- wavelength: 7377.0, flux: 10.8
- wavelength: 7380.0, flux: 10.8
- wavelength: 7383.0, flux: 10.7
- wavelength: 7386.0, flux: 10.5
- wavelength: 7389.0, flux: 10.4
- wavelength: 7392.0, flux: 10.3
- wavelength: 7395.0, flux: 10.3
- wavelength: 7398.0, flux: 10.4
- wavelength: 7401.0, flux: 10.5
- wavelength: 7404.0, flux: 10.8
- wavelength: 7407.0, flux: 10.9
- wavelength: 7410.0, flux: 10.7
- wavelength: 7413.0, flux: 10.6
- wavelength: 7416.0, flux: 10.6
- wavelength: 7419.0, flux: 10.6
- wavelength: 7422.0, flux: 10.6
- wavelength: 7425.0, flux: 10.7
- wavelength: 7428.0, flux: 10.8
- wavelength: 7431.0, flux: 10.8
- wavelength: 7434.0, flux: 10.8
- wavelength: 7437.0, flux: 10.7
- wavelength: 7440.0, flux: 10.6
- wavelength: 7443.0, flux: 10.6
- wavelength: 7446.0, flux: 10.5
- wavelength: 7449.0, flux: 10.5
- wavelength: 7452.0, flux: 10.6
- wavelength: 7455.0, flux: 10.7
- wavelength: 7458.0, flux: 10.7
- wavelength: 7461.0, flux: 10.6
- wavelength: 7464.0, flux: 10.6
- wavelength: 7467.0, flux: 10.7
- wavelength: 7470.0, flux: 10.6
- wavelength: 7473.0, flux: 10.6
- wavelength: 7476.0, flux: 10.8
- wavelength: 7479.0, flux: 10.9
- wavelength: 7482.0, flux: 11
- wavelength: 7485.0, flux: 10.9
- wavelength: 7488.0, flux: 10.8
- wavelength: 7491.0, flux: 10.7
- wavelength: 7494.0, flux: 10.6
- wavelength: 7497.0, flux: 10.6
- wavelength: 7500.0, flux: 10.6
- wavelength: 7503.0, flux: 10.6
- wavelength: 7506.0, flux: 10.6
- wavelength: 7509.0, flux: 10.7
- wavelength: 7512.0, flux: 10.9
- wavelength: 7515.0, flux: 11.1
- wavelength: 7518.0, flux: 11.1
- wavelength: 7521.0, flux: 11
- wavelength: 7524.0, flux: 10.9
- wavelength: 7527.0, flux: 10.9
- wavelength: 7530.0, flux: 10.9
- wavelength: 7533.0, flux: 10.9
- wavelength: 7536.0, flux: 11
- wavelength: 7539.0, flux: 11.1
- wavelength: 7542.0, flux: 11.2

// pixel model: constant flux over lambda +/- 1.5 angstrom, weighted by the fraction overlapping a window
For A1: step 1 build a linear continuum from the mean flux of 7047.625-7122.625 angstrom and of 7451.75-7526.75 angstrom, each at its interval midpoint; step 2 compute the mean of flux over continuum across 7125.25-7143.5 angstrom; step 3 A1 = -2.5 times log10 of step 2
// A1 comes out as 0.23 mag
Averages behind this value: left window 8.62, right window 10.8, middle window 7.2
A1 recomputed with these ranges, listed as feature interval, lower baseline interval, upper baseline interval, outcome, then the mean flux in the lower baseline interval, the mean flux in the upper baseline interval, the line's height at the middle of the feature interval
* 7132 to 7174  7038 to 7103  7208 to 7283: 0.18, 8.9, 8.9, 8.9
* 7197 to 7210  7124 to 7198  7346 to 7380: 0.05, 7.72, 10.4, 8.28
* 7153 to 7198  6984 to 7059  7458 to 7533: 0.22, 9.39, 10.8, 9.84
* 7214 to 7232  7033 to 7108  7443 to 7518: 0.11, 8.9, 10.7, 9.57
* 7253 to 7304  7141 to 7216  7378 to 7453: -0.04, 7.88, 10.6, 9.04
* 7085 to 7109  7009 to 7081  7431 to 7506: 0.17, 9.33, 10.7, 9.5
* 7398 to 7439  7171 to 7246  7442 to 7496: -0.05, 8.32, 10.7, 10.2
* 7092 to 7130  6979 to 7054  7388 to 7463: 0.19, 9.38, 10.6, 9.66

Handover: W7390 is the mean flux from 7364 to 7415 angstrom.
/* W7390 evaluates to 10.6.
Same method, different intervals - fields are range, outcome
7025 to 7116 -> 8.91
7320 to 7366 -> 10.2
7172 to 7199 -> 8.13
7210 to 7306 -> 9.08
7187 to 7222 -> 8.1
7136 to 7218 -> 7.86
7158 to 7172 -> 7.86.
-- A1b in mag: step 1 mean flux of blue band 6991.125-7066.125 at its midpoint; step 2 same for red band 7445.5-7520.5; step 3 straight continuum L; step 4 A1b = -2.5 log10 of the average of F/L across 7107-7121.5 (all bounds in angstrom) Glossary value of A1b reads 0.15 mag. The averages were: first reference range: 9.37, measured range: 8.42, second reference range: 10.7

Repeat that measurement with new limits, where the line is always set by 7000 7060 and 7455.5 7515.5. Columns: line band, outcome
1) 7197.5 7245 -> 0.189 mag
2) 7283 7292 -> 0.090 mag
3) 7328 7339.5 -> 0.013 mag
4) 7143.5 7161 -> 0.288 mag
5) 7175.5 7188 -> 0.213 mag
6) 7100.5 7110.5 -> 0.182 mag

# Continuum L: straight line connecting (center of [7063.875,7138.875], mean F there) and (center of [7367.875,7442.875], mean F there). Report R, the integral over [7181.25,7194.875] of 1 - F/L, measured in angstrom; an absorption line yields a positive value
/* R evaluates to 1.2 angstrom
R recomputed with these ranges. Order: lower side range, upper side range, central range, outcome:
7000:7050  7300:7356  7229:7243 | 1.6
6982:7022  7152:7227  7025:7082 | -2.9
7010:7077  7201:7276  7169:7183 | 1.3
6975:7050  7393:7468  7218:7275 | 6.2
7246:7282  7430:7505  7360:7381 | -1.3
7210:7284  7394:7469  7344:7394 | -1.8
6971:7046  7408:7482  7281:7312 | 1.7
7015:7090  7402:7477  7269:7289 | 1.3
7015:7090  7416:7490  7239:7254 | 1.7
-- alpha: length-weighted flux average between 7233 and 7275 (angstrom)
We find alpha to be 9.05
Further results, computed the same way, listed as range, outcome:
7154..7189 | 7.98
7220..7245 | 8.74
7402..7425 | 10.7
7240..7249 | 8.77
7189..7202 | 8.08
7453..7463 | 10.7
